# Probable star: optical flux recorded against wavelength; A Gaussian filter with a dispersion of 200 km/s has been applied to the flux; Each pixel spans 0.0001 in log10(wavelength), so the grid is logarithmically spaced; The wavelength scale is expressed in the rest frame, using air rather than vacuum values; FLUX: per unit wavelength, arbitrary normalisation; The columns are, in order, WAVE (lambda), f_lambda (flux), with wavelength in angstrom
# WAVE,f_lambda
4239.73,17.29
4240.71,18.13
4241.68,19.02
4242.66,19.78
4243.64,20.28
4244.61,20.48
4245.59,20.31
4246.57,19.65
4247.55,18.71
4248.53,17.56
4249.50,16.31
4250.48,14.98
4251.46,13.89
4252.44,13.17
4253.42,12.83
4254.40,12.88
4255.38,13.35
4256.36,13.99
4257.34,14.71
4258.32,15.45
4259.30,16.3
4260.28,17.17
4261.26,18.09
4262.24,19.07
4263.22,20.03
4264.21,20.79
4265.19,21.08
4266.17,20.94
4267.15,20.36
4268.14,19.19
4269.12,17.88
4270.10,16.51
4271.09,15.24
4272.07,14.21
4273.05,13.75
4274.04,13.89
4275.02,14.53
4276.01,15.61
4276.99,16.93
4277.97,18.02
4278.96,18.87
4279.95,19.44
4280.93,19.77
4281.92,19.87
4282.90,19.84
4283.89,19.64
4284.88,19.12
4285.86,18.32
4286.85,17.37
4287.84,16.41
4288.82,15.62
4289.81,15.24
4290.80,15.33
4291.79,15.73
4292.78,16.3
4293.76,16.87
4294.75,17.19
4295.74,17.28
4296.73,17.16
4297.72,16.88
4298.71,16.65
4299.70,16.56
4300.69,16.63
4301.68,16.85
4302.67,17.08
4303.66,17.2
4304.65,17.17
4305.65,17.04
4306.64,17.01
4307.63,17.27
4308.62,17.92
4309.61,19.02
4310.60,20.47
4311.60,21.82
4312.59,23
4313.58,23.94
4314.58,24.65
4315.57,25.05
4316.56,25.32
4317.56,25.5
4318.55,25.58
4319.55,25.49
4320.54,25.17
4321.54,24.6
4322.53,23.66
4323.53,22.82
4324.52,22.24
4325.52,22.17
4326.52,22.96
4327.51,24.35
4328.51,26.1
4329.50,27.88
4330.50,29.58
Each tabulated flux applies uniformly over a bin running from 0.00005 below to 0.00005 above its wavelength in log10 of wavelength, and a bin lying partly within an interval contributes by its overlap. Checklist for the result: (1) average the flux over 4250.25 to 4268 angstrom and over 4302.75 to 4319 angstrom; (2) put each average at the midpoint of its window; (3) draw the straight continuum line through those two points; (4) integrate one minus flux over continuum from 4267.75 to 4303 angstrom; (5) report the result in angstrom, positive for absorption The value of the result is 3.5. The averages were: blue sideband 16.7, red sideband 21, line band 17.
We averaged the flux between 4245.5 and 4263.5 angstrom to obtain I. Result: 16.1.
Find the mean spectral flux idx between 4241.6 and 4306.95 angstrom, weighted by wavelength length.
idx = 17.2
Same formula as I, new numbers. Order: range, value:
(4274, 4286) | 18.1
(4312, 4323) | 24.7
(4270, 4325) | 18.9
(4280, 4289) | 18.6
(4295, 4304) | 16.9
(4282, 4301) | 17.1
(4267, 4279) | 16.3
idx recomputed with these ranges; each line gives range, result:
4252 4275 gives 16.5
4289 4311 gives 17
